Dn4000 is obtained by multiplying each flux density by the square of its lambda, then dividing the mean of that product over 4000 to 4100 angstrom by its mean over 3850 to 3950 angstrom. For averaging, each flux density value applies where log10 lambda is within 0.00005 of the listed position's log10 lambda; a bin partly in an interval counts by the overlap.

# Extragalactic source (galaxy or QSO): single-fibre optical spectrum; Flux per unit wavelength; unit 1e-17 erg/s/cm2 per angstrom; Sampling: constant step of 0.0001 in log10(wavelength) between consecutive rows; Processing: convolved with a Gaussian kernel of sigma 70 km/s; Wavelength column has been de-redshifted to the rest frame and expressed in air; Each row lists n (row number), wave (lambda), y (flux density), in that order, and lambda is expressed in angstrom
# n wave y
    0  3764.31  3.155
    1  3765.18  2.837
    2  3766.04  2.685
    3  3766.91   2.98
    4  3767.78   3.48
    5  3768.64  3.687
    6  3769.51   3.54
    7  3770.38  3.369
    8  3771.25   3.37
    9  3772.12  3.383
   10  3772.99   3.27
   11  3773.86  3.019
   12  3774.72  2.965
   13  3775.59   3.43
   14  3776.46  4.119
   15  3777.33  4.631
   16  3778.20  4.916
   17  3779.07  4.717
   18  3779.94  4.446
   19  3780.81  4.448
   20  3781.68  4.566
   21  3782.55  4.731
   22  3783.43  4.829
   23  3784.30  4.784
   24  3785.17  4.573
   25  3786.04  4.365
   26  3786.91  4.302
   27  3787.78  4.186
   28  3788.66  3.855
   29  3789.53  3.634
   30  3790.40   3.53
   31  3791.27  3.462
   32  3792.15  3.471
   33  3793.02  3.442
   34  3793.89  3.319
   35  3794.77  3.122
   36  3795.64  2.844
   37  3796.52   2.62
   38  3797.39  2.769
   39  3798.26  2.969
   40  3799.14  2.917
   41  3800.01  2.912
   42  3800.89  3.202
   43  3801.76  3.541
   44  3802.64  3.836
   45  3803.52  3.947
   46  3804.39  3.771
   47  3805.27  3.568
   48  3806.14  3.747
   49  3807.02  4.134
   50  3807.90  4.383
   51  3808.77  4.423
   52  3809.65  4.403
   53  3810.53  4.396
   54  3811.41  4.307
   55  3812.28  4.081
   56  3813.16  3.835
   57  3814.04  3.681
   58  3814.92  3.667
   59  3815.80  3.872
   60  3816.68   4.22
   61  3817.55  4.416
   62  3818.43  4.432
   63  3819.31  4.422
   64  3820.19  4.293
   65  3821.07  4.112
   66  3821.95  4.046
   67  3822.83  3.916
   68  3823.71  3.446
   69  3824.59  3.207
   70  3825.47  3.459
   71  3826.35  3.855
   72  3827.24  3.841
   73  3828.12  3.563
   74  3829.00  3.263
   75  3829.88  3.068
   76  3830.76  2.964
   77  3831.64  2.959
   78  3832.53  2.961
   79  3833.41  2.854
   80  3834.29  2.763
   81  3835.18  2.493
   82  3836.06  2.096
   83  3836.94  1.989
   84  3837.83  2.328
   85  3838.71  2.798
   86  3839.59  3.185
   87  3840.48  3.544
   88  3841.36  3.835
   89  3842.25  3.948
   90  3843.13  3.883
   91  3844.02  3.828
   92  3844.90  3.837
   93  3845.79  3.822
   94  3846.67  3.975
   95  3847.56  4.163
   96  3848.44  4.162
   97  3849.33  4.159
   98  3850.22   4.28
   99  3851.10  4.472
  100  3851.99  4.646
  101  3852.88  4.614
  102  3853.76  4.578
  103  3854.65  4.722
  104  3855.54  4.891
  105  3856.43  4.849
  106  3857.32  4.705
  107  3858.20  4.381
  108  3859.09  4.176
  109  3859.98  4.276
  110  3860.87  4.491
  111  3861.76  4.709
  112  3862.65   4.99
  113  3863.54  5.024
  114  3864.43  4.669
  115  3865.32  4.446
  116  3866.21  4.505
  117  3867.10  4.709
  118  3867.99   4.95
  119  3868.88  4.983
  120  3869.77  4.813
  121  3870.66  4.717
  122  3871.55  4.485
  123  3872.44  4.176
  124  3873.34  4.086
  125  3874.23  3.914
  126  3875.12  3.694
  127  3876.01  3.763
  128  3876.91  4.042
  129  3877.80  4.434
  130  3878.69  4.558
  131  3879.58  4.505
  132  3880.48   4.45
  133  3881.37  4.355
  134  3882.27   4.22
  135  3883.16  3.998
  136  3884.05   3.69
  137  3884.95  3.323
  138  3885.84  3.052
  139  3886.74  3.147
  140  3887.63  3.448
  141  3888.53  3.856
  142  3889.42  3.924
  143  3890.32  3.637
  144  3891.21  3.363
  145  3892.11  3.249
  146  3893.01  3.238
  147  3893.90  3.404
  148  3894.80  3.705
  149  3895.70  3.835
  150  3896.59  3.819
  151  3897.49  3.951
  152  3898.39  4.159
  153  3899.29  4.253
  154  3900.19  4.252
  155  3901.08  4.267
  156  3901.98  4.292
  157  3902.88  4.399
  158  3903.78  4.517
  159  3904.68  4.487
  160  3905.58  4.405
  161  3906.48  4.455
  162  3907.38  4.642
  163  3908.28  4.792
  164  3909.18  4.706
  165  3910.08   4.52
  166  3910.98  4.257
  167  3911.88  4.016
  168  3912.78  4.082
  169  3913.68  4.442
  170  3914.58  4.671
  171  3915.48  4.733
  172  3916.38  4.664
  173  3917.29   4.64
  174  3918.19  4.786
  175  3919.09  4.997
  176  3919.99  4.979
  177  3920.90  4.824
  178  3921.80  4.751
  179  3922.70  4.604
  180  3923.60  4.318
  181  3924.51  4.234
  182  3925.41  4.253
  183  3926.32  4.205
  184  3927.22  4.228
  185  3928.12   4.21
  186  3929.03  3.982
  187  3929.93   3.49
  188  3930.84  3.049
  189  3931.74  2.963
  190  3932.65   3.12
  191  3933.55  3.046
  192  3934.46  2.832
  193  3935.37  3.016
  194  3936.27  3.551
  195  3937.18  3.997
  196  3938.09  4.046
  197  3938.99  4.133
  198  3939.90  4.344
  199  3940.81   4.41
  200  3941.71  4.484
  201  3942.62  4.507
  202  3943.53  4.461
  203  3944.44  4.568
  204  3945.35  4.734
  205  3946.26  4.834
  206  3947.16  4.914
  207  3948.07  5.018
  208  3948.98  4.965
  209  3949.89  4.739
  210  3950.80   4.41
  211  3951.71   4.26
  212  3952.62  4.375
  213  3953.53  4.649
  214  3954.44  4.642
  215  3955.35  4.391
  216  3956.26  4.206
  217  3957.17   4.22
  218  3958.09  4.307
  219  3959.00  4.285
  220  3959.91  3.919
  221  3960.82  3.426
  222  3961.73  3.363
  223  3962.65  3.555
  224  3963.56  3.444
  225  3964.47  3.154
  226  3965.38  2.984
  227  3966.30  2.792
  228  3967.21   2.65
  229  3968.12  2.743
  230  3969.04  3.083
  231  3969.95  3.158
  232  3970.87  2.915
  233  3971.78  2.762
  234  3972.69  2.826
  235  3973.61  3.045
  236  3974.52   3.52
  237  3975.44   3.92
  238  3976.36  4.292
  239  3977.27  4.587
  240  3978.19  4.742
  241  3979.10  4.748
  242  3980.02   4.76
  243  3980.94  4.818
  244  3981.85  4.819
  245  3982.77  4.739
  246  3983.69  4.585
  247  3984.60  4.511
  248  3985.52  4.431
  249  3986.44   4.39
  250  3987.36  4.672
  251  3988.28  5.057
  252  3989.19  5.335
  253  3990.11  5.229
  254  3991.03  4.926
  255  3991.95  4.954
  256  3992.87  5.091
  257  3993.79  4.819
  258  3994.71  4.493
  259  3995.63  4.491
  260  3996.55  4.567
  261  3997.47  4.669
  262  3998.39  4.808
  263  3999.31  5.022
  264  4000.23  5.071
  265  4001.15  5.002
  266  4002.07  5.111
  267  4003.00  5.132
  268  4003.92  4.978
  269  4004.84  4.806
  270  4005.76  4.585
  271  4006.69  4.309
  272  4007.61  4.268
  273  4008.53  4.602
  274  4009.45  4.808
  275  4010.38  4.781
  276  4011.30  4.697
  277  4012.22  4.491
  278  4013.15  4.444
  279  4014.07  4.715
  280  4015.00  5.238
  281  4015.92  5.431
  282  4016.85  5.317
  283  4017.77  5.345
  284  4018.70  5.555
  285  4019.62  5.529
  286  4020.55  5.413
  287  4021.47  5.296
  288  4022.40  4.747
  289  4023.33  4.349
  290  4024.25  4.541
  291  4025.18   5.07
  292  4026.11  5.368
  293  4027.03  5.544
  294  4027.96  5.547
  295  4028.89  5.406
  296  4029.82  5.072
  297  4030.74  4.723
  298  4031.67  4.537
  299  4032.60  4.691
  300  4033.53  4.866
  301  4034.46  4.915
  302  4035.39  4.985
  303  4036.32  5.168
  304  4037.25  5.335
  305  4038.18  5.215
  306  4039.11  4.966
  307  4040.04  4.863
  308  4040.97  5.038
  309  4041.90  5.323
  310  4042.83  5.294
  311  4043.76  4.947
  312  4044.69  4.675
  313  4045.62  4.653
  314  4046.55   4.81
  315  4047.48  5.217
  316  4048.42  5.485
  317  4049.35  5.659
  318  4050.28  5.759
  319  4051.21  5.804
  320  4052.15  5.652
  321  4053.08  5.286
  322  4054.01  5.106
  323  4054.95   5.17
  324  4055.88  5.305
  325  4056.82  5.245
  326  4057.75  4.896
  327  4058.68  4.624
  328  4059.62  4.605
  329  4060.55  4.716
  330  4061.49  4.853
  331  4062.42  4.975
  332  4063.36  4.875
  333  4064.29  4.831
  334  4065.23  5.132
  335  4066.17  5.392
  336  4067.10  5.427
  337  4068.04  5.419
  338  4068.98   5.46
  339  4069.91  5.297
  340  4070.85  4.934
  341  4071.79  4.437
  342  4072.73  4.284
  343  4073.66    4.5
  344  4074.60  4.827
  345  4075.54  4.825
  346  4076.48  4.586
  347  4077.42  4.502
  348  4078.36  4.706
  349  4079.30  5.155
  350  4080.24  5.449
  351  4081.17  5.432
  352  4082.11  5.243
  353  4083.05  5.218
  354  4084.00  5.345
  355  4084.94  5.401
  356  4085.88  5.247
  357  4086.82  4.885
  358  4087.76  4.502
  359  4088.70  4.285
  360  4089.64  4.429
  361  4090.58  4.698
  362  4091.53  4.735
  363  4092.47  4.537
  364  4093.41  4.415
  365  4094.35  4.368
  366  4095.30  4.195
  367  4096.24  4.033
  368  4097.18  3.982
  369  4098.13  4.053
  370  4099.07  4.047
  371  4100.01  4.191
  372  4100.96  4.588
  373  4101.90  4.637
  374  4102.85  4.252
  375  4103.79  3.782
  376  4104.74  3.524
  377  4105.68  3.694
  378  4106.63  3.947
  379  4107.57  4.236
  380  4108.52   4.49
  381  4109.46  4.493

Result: 1.25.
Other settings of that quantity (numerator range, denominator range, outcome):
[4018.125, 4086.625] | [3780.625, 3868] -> 1.47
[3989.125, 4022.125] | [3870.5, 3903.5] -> 1.33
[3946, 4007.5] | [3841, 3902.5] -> 1.09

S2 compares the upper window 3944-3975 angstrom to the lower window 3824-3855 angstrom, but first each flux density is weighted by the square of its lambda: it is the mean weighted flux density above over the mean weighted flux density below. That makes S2 1.15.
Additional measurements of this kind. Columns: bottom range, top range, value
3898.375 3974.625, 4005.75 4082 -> 1.30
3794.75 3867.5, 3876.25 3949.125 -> 1.13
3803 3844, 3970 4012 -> 1.37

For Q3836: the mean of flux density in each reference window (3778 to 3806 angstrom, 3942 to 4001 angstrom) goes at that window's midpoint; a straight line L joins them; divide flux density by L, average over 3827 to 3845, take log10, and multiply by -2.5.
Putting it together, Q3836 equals 0.243 mag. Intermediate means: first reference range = 3.79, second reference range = 4.26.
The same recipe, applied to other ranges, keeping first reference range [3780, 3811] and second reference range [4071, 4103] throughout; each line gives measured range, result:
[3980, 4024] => -0.106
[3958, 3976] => 0.296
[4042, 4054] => -0.162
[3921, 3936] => 0.108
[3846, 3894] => -0.055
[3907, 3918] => -0.094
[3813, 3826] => -0.017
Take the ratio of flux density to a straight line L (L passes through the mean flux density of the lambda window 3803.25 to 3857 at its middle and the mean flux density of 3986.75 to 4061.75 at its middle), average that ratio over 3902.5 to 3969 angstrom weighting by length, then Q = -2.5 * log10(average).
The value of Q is 0.07 mag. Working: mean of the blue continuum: 3.79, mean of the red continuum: 5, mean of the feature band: 4.15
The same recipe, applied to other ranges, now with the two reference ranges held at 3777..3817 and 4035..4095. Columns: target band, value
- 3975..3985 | 0.013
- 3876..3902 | 0.109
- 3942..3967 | 0.092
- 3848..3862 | -0.093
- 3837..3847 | 0.173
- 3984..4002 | -0.027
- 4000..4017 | -0.011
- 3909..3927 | -0.032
